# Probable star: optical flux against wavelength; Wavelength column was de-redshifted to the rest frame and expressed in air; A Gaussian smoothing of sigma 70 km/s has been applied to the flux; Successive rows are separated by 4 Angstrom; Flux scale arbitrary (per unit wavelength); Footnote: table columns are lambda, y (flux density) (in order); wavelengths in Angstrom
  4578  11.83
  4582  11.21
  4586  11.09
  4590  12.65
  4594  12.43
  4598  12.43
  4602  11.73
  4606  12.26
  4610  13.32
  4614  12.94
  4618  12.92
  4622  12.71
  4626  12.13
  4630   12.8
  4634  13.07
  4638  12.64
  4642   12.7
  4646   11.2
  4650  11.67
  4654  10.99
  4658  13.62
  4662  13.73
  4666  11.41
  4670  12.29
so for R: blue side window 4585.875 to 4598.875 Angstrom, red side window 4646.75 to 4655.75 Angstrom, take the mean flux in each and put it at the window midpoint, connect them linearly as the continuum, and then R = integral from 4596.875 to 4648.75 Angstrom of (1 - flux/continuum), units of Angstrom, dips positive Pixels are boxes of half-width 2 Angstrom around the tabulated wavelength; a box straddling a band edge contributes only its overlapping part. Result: -3.2 Angstrom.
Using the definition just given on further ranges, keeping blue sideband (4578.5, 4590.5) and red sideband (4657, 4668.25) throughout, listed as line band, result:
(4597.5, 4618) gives -1.1 Angstrom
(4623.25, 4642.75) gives -0.5 Angstrom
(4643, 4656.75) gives 1.2 Angstrom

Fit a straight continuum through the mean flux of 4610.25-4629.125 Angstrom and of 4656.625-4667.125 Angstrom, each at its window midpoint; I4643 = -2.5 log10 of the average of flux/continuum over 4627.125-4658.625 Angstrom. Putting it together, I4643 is 0.05 mag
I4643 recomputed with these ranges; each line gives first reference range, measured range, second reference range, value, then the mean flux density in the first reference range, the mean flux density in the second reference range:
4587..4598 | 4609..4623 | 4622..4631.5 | -0.04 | 12.4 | 12.5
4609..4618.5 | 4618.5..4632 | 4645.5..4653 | 0.00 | 13.1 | 11.4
